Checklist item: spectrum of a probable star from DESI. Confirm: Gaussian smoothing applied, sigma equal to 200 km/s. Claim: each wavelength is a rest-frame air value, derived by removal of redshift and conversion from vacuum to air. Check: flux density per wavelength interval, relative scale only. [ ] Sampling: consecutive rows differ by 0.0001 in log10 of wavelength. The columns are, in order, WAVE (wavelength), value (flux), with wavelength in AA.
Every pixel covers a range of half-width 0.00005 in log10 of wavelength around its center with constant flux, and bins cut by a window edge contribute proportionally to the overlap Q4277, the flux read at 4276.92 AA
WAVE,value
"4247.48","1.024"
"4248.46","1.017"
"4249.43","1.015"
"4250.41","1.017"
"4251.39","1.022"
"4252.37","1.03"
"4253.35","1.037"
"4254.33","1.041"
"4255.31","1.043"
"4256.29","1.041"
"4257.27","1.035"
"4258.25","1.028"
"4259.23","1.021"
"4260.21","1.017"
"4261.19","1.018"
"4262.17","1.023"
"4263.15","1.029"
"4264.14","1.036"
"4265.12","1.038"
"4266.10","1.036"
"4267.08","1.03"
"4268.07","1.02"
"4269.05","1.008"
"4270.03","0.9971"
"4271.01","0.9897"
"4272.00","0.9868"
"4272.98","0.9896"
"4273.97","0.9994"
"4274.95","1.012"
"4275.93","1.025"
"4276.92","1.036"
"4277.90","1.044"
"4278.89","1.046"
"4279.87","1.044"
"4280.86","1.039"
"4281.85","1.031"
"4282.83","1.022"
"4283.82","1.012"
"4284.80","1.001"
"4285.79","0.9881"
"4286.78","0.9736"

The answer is 1.036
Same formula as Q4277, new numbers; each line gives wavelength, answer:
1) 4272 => 0.9868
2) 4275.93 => 1.025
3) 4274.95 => 1.012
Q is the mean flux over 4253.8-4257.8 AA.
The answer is 1.04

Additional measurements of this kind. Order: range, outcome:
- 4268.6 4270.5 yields 1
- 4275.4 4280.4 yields 1.04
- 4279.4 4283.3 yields 1.03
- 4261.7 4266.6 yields 1.03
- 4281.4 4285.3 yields 1.02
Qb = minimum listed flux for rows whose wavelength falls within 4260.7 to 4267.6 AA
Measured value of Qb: 1.018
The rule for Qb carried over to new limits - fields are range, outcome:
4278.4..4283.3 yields 1.022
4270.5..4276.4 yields 0.9868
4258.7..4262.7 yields 1.017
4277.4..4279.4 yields 1.044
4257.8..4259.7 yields 1.021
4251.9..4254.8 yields 1.03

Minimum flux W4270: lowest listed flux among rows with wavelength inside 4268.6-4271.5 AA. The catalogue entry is 0.9897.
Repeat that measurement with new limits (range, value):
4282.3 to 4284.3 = 1.012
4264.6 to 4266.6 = 1.036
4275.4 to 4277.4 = 1.025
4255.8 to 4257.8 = 1.035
